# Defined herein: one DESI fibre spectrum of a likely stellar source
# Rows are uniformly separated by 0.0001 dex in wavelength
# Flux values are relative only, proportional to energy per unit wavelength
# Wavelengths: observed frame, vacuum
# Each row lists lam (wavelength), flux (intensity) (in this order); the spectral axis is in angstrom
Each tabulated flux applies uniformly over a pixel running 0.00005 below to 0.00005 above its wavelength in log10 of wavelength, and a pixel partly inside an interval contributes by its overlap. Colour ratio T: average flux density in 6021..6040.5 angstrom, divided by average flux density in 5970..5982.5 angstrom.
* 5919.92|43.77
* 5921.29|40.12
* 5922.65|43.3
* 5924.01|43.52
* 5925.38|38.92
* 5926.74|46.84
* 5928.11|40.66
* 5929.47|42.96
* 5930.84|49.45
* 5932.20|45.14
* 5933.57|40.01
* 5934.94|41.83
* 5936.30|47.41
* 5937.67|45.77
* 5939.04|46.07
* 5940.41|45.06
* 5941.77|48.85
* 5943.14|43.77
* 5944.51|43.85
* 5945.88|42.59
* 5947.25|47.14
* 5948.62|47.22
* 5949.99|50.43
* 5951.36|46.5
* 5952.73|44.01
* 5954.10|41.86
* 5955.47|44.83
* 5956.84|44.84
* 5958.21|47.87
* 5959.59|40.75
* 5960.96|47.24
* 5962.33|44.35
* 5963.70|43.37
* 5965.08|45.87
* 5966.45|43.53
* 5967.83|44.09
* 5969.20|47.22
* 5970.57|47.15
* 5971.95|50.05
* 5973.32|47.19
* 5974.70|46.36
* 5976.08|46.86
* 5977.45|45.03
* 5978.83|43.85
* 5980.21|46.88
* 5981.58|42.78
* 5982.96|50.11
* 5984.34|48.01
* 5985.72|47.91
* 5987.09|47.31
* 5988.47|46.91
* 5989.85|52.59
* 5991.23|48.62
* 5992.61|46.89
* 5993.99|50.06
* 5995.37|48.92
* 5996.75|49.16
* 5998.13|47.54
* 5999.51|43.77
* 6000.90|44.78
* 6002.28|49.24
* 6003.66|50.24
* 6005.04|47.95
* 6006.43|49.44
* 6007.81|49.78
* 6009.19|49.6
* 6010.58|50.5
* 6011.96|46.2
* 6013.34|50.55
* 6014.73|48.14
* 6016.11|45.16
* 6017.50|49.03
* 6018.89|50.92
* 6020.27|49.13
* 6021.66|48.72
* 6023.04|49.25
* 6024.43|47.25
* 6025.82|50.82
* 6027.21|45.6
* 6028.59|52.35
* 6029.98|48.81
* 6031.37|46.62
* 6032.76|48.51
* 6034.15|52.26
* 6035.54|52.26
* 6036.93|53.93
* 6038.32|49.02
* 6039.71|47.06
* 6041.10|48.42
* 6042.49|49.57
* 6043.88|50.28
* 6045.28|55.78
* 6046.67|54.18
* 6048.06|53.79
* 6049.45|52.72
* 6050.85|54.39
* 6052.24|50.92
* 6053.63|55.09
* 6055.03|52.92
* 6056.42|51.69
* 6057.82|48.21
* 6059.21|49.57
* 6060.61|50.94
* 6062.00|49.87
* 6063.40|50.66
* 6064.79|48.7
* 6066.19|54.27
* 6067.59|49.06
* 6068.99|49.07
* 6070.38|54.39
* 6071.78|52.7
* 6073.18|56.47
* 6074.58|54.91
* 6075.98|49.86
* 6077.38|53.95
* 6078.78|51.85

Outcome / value 1.1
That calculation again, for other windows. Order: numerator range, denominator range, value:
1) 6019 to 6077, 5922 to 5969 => 1.14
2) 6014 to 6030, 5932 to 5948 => 1.09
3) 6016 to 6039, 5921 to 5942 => 1.12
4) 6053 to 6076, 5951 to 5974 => 1.14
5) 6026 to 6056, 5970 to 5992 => 1.08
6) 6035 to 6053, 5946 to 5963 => 1.14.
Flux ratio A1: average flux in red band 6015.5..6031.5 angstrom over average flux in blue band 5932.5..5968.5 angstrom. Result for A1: 1.1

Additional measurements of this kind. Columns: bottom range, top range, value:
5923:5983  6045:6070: 1.15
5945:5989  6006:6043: 1.07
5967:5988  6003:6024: 1.05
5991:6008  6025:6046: 1.04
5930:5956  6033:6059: 1.14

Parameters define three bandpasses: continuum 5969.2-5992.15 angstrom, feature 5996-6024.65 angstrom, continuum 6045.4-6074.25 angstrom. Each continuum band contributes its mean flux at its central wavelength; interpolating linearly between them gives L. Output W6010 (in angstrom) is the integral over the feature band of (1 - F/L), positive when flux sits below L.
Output 0.4 angstrom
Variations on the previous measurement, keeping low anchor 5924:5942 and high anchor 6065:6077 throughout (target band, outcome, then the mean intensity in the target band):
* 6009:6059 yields 0.01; 50.3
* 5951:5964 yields 0.36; 44.6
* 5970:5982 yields 0.15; 46.3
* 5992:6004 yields 0.10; 47.8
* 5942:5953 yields -0.16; 45.9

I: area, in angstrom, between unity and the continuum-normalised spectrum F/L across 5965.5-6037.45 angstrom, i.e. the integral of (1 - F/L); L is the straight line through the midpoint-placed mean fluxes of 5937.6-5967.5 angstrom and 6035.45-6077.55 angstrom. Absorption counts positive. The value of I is 0.2 angstrom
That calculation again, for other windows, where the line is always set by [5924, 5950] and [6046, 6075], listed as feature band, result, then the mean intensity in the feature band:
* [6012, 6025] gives 0.3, 48.6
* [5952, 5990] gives 0.7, 45.9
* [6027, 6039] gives 0.1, 50.1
